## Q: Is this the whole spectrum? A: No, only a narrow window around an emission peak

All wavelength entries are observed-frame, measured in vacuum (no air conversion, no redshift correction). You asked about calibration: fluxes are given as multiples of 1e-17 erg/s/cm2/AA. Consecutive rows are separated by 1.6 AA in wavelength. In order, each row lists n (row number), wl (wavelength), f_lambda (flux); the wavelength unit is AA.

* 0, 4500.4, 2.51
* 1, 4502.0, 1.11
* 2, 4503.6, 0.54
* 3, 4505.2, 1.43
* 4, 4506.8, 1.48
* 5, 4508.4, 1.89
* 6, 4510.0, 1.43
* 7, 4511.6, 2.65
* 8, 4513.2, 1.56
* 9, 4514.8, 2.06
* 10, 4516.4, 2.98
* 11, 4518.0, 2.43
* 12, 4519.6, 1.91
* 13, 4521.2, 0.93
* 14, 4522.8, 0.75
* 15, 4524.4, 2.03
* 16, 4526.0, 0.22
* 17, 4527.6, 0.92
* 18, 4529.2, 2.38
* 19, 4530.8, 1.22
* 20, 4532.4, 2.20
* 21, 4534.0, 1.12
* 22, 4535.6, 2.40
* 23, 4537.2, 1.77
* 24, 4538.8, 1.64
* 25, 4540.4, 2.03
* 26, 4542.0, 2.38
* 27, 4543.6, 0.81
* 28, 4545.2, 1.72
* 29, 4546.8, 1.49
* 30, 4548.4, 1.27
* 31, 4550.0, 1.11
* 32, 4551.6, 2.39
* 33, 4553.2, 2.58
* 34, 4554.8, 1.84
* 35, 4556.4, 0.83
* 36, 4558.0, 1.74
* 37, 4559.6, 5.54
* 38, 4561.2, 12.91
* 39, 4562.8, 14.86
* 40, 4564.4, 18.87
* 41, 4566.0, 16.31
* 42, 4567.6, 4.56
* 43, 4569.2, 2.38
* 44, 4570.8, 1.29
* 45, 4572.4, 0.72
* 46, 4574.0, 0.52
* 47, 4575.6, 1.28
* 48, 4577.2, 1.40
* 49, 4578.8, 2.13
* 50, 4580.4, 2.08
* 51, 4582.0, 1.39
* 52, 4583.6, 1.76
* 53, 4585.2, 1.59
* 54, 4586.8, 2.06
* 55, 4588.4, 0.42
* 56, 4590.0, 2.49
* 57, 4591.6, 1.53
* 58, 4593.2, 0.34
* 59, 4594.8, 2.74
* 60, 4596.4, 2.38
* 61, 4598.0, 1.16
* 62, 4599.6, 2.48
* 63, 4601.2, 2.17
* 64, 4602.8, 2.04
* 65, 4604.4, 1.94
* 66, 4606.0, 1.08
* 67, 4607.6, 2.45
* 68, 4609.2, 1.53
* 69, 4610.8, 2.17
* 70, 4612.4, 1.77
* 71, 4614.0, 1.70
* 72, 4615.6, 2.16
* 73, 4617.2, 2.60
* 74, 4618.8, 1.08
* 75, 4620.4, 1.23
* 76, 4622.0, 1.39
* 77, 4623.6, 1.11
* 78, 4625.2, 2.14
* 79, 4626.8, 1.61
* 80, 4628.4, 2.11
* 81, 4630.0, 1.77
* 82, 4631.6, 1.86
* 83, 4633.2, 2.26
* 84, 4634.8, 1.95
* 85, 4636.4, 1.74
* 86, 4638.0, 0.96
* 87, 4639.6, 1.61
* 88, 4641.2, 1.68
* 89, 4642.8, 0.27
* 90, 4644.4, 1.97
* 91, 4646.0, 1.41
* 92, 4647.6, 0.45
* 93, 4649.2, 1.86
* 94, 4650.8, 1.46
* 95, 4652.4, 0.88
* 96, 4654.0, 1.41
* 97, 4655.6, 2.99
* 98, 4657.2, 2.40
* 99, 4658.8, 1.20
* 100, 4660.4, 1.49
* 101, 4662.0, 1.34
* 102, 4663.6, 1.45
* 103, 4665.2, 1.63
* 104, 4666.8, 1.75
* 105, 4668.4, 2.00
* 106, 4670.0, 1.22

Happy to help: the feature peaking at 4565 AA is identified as [O II]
